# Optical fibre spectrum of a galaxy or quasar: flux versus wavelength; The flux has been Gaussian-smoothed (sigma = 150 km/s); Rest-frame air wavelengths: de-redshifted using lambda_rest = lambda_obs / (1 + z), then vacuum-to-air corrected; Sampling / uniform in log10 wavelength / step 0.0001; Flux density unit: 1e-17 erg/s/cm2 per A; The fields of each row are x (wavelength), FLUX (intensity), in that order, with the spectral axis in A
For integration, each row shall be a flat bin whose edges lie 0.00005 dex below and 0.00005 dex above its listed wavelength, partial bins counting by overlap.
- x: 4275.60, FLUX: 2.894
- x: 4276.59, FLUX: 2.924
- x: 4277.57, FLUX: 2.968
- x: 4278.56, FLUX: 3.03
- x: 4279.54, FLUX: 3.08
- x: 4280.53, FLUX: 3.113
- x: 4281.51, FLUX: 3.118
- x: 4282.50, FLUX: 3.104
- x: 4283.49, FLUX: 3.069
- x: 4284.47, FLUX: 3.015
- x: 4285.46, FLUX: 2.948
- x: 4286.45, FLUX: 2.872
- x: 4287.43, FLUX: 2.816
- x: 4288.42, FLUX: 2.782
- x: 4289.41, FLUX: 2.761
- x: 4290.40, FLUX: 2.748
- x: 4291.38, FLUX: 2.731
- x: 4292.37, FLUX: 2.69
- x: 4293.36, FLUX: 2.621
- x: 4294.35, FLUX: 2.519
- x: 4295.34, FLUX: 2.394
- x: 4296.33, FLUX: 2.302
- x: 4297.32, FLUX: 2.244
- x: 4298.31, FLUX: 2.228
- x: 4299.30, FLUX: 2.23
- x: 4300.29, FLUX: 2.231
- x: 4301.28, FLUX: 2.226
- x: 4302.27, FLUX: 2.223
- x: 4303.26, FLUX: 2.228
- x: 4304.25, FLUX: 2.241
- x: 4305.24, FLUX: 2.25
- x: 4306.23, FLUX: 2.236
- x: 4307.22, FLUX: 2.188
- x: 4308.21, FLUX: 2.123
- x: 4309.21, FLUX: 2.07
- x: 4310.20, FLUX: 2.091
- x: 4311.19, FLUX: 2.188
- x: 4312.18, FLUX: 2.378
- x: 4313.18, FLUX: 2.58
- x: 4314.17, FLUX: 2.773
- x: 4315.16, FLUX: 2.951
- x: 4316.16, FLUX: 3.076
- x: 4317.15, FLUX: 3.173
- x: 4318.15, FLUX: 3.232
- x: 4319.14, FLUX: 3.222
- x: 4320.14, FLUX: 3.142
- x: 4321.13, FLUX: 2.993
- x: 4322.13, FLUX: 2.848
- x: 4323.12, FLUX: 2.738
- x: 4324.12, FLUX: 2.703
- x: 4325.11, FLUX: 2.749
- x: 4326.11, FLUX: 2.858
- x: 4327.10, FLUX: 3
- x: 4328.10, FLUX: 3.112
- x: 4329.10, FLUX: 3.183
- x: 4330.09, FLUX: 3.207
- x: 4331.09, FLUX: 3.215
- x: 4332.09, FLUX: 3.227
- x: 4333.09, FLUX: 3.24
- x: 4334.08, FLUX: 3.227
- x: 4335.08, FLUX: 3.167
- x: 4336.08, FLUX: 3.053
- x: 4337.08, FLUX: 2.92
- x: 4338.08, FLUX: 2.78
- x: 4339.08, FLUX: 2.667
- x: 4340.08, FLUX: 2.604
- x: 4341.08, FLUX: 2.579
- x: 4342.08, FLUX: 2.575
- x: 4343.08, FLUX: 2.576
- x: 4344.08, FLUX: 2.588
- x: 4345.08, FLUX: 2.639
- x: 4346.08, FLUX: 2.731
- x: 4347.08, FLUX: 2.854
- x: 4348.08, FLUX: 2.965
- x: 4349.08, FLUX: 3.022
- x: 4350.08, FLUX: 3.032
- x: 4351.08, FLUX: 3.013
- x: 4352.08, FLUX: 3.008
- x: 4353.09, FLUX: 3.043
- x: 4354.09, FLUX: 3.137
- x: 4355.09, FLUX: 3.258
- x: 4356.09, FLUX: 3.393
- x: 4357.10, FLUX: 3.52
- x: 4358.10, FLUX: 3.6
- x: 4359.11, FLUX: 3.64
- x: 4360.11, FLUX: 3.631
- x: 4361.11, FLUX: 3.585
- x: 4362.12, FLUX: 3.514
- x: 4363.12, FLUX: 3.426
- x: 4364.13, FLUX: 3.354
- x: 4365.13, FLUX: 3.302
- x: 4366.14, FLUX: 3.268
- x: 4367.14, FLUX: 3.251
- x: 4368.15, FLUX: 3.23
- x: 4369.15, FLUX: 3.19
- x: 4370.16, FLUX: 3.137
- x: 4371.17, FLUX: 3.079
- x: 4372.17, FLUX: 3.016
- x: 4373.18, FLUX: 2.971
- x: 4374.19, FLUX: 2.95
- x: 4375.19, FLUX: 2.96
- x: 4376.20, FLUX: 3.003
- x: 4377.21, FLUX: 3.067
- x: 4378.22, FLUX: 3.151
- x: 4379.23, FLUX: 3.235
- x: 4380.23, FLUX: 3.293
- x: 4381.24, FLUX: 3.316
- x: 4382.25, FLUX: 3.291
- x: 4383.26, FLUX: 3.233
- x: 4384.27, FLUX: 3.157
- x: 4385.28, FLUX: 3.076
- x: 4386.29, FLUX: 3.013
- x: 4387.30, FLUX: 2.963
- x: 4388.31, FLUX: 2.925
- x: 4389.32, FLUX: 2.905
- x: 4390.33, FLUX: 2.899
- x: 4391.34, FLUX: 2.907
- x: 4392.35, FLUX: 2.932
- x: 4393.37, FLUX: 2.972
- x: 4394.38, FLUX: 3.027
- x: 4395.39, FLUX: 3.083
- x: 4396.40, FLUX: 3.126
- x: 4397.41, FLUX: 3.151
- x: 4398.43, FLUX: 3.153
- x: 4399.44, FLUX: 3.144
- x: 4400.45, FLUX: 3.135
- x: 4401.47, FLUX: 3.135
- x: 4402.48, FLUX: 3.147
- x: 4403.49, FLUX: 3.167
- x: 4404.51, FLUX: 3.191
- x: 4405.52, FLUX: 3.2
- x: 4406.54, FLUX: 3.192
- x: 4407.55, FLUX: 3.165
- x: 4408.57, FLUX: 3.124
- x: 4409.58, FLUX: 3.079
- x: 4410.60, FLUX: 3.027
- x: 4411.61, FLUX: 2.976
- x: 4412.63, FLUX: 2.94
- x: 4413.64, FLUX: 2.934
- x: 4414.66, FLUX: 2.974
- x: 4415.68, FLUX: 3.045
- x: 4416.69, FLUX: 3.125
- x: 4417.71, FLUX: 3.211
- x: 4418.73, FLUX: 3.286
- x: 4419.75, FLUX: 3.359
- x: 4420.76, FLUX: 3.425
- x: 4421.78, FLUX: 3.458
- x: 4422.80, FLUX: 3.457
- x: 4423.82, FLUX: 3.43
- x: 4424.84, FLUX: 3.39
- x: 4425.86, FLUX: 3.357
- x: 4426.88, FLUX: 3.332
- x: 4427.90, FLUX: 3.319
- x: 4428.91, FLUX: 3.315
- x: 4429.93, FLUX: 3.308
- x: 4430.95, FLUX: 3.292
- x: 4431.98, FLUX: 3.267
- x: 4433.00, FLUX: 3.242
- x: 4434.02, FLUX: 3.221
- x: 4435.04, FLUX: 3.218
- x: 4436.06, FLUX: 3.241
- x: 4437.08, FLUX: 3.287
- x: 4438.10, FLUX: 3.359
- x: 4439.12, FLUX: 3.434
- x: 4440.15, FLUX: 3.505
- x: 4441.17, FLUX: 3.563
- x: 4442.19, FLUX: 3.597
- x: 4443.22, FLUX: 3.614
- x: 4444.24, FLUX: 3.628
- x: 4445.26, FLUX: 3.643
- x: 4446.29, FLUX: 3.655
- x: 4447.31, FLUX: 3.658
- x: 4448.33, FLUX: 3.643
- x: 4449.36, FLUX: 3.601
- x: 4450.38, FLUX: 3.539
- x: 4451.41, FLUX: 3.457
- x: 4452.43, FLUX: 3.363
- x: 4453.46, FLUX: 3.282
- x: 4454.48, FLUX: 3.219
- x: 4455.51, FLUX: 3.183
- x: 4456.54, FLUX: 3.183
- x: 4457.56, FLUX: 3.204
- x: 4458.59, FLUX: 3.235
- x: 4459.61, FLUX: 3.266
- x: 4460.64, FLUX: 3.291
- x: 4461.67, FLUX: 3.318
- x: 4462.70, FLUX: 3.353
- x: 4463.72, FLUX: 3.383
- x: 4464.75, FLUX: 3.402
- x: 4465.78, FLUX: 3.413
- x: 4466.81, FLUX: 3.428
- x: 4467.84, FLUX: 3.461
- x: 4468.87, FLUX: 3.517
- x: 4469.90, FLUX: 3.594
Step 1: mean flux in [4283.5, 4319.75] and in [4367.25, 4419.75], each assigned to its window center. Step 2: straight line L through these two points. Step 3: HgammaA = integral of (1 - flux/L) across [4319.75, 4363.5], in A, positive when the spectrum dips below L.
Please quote -4.0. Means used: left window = 2.55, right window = 3.09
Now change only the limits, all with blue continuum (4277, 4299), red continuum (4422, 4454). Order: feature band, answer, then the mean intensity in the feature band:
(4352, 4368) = -1.5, 3.38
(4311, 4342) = 0.1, 2.93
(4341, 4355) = 0.8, 2.86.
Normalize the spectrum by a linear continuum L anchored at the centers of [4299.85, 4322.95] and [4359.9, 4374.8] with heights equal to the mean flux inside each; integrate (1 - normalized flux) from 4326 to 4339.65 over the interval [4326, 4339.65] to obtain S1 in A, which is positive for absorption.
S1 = -1.2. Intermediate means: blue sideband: 2.56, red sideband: 3.25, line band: 3.06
